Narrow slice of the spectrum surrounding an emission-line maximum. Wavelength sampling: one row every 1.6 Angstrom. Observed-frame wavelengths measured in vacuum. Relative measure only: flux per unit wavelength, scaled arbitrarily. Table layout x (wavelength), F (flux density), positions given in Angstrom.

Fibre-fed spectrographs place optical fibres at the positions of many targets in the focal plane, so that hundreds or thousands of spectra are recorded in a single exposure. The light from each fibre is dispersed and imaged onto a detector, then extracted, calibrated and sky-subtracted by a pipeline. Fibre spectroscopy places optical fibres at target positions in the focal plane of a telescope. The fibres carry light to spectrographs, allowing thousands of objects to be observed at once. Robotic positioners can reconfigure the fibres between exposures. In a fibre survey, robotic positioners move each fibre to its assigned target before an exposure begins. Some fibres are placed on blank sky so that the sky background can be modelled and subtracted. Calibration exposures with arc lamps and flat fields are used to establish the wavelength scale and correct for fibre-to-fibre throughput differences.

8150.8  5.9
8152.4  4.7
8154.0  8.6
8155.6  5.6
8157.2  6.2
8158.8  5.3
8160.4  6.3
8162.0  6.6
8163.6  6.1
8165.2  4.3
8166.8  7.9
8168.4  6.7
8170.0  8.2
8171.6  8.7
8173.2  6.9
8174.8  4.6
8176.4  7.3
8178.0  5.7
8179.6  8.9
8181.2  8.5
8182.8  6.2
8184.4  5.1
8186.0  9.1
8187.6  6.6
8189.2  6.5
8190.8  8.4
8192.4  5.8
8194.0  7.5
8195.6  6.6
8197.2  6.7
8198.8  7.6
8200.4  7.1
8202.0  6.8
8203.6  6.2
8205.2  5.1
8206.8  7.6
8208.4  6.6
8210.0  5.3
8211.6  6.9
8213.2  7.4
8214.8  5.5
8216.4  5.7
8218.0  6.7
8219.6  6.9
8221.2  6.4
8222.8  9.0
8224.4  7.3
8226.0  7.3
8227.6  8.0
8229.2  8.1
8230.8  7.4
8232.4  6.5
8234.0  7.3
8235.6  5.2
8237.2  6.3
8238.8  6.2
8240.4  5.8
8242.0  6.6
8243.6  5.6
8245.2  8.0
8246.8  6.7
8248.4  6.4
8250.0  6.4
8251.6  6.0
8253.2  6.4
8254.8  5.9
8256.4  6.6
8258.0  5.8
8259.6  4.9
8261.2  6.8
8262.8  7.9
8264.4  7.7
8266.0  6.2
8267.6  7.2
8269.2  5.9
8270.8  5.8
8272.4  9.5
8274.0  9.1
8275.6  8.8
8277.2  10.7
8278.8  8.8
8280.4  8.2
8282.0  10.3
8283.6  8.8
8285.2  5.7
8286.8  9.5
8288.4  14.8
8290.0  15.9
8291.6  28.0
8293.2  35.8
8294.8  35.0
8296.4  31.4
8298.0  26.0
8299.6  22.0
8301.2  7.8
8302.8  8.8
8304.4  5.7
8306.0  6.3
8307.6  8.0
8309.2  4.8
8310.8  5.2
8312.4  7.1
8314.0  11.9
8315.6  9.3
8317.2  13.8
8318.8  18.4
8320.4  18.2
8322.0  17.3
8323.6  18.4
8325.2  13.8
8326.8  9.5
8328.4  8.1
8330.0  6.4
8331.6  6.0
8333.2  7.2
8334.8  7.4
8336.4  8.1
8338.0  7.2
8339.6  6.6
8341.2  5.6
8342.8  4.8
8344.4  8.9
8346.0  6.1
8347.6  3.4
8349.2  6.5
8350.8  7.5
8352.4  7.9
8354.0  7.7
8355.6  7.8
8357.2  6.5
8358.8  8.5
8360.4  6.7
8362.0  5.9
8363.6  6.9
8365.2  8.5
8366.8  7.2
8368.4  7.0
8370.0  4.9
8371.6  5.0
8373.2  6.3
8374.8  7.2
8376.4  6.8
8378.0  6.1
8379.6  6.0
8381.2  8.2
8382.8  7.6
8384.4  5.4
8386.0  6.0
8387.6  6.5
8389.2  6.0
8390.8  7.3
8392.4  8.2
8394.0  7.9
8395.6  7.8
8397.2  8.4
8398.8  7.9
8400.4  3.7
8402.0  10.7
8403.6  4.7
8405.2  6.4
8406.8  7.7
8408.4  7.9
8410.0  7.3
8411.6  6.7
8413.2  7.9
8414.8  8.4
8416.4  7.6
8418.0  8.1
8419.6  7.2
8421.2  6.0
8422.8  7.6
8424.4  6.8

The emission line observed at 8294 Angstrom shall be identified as H-alpha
